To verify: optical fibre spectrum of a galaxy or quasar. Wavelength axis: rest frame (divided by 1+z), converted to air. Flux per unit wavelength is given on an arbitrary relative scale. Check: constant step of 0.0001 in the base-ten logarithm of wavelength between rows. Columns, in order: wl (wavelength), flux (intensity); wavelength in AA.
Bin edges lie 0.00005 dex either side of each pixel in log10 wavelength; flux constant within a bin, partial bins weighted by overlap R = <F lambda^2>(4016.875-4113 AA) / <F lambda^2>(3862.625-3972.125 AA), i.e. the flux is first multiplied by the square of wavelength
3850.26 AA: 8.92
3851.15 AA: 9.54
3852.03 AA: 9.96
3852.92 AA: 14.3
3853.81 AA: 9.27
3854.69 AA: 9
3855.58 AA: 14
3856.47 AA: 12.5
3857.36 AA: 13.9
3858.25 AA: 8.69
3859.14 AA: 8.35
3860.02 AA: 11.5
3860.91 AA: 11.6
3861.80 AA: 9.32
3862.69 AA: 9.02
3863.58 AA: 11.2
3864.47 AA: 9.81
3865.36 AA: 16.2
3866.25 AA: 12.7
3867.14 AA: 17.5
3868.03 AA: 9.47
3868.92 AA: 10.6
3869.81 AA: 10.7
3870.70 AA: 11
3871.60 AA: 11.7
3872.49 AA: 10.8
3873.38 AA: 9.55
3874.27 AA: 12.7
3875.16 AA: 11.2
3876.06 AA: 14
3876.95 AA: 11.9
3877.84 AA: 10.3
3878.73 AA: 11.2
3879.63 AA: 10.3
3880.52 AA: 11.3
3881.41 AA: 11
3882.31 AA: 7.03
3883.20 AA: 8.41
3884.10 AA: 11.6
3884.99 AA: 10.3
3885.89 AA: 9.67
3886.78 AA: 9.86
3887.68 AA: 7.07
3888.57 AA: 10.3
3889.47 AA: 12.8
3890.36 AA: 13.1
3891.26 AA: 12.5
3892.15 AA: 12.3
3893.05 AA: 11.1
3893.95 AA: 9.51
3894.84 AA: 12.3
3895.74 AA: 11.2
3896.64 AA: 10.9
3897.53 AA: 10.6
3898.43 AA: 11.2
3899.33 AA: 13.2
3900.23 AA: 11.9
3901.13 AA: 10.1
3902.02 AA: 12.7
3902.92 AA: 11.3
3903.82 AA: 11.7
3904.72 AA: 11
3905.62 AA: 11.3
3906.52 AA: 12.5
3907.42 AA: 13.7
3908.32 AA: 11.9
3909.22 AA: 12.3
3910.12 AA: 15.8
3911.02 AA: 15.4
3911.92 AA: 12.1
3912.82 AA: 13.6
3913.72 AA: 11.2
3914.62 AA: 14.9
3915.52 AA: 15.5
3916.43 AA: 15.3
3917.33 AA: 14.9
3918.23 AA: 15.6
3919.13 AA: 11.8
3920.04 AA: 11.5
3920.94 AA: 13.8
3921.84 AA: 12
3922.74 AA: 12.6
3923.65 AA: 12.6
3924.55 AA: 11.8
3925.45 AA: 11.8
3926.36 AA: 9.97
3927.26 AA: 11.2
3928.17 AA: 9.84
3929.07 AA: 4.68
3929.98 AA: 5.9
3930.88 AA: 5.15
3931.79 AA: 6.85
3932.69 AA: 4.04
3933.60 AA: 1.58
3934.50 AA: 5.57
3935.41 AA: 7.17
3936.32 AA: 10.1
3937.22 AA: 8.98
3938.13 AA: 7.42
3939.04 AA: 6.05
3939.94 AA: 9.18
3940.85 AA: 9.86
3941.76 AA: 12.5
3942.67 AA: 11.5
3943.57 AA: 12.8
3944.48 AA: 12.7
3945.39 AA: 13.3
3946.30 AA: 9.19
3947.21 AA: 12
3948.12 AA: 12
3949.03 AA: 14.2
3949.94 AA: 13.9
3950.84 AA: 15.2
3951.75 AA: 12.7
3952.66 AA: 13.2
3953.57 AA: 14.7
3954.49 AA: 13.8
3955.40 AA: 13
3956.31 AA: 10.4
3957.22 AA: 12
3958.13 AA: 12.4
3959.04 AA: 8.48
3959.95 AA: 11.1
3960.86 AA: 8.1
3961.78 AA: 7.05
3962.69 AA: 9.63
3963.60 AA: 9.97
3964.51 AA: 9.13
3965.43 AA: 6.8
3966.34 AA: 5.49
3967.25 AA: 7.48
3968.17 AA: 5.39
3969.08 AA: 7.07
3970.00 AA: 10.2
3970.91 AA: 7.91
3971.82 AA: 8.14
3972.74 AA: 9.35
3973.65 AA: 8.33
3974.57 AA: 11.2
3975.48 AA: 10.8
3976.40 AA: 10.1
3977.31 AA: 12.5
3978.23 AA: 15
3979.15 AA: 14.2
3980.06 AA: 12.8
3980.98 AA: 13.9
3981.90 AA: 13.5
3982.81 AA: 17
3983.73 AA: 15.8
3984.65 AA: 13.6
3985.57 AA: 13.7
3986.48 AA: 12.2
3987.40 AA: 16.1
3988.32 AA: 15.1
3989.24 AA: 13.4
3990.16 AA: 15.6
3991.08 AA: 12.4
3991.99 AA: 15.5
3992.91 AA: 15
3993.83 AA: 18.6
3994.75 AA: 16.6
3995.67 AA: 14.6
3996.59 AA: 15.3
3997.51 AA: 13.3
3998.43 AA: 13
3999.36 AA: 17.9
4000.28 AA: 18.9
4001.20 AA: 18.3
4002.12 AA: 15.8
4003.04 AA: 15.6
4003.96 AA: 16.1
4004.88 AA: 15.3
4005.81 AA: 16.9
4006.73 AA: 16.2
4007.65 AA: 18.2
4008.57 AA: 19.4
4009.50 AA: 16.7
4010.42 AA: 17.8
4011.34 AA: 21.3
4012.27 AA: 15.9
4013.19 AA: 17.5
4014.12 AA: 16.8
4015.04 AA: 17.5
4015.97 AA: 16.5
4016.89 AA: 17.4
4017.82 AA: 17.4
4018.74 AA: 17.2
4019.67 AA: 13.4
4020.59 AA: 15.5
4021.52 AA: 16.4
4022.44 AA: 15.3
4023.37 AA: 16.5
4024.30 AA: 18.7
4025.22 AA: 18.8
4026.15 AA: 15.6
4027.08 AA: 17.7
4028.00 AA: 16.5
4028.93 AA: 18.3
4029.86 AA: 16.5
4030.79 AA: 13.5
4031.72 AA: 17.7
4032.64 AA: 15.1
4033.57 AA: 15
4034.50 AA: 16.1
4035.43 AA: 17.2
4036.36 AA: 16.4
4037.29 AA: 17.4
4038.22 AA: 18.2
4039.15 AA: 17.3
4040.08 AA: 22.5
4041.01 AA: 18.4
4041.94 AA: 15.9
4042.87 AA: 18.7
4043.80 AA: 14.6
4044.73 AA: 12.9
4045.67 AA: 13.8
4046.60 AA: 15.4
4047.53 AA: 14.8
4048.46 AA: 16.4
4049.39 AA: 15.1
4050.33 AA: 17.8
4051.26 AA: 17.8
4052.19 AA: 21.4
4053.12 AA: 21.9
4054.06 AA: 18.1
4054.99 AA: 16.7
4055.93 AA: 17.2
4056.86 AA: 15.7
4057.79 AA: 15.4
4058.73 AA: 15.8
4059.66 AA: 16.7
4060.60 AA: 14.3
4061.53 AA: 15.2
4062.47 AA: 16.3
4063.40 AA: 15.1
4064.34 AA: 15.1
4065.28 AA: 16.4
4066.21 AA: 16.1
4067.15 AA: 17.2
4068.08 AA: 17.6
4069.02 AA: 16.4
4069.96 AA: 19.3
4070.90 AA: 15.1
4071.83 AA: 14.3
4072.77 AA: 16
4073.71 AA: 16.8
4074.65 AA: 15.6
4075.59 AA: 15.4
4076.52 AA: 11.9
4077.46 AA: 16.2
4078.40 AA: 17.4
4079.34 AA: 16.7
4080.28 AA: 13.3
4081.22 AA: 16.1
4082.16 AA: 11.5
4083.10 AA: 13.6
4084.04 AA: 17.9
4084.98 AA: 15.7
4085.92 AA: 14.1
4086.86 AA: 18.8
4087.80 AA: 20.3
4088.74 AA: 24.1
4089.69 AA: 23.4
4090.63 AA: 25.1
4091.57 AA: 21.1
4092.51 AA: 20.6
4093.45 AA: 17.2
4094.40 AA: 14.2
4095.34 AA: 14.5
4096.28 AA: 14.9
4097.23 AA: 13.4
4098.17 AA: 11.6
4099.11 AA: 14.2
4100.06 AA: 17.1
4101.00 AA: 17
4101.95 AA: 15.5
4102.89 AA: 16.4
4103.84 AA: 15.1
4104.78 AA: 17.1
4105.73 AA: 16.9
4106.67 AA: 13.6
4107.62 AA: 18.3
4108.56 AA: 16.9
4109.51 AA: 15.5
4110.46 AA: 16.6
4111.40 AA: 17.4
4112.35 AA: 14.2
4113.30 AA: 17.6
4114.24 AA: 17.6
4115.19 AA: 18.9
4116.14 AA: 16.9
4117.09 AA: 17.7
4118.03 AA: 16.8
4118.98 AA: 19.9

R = 1.6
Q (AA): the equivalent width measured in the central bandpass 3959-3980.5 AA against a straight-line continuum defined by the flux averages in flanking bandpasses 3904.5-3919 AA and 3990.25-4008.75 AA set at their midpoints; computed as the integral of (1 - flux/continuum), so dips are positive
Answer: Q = 8.20 AA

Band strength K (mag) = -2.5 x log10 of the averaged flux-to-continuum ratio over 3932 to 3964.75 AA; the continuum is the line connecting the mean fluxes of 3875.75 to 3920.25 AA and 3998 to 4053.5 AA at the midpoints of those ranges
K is 0.31 mag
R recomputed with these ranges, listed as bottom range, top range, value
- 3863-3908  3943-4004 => 1.16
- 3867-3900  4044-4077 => 1.60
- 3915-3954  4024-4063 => 1.65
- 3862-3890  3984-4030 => 1.58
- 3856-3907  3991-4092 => 1.62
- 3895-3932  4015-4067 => 1.50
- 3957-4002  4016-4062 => 1.40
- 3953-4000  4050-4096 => 1.47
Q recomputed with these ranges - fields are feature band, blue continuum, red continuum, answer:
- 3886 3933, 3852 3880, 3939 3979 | -1.9 AA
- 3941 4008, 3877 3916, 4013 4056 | 8.6 AA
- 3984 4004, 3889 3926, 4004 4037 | 0.7 AA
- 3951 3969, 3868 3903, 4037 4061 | 4.7 AA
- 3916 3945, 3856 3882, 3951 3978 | 1.6 AA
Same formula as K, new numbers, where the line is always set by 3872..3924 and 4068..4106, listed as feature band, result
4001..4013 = -0.18 mag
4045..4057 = -0.09 mag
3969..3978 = 0.37 mag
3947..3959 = 0.03 mag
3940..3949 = 0.11 mag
